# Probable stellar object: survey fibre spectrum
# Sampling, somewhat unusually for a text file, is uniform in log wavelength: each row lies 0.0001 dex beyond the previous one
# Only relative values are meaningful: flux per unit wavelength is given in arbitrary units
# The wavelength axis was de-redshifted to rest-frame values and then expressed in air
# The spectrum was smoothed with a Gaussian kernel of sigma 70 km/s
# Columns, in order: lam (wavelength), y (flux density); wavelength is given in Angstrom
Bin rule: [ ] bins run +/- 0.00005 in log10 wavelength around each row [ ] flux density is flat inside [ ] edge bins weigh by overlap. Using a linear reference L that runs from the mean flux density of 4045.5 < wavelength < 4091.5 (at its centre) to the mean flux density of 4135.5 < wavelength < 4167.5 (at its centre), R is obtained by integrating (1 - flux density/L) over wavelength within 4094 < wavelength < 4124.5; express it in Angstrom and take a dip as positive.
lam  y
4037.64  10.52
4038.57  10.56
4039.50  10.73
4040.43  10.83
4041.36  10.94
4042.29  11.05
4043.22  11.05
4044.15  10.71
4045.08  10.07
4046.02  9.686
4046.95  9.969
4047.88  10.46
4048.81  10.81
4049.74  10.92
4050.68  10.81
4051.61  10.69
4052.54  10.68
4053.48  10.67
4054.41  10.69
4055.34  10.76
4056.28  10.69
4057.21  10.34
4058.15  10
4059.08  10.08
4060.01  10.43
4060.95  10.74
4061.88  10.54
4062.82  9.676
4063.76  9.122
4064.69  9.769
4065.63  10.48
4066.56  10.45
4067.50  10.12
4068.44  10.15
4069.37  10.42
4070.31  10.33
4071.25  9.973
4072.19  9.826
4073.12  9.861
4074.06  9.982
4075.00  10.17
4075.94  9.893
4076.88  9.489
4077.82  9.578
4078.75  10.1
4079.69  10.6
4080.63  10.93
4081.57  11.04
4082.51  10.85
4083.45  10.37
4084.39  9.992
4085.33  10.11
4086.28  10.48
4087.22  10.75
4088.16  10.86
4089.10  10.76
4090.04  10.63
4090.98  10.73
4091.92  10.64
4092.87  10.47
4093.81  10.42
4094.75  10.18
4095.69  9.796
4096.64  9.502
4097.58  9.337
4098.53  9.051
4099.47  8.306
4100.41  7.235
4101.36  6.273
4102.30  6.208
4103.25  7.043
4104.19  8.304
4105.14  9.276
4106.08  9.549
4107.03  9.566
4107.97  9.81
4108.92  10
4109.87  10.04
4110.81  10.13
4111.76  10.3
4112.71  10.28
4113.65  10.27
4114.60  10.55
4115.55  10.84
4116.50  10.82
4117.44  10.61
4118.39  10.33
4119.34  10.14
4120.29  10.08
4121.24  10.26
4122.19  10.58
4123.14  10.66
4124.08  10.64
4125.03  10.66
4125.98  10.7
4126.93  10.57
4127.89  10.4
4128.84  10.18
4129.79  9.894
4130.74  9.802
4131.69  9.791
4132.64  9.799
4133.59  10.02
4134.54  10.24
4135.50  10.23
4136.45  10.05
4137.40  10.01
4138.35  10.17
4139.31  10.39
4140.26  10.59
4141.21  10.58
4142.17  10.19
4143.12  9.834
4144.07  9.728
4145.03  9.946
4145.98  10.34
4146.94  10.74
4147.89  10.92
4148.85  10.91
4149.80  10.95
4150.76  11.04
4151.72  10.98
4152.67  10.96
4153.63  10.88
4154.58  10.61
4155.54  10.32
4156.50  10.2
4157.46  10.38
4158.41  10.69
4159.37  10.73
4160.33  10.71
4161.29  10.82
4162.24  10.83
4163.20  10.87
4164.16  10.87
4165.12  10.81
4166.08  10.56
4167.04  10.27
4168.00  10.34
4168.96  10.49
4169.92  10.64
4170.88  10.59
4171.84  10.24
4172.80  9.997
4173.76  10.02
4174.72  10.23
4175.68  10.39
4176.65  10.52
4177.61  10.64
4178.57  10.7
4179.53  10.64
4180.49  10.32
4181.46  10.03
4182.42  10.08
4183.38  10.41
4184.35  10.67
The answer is 2.5 Angstrom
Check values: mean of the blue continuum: 10.3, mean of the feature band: 9.57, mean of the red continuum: 10.5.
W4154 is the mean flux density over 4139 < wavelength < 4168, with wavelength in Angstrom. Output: 10.6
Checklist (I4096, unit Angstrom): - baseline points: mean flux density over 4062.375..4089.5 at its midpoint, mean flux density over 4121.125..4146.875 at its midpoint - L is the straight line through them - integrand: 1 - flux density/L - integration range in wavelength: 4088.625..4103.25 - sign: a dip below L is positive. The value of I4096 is 1.42 Angstrom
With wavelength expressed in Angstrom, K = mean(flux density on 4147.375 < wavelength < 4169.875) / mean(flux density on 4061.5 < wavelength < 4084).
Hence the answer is 1.1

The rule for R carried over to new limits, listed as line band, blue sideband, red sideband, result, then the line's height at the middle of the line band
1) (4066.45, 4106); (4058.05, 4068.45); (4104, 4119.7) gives 1.4 Angstrom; 10.1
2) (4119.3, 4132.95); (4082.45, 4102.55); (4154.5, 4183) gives -0.3 Angstrom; 10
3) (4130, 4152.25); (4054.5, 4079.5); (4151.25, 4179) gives 0.3 Angstrom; 10.5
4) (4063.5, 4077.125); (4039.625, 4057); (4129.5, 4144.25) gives 0.6 Angstrom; 10.5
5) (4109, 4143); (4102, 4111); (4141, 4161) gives -2.2 Angstrom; 9.69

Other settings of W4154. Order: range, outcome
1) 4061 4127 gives 9.97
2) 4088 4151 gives 9.98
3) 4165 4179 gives 10.4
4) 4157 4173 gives 10.6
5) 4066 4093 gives 10.3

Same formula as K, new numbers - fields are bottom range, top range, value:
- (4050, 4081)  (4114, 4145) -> 1.00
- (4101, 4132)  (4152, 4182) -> 1.07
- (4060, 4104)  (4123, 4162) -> 1.06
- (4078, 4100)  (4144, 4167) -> 1.04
